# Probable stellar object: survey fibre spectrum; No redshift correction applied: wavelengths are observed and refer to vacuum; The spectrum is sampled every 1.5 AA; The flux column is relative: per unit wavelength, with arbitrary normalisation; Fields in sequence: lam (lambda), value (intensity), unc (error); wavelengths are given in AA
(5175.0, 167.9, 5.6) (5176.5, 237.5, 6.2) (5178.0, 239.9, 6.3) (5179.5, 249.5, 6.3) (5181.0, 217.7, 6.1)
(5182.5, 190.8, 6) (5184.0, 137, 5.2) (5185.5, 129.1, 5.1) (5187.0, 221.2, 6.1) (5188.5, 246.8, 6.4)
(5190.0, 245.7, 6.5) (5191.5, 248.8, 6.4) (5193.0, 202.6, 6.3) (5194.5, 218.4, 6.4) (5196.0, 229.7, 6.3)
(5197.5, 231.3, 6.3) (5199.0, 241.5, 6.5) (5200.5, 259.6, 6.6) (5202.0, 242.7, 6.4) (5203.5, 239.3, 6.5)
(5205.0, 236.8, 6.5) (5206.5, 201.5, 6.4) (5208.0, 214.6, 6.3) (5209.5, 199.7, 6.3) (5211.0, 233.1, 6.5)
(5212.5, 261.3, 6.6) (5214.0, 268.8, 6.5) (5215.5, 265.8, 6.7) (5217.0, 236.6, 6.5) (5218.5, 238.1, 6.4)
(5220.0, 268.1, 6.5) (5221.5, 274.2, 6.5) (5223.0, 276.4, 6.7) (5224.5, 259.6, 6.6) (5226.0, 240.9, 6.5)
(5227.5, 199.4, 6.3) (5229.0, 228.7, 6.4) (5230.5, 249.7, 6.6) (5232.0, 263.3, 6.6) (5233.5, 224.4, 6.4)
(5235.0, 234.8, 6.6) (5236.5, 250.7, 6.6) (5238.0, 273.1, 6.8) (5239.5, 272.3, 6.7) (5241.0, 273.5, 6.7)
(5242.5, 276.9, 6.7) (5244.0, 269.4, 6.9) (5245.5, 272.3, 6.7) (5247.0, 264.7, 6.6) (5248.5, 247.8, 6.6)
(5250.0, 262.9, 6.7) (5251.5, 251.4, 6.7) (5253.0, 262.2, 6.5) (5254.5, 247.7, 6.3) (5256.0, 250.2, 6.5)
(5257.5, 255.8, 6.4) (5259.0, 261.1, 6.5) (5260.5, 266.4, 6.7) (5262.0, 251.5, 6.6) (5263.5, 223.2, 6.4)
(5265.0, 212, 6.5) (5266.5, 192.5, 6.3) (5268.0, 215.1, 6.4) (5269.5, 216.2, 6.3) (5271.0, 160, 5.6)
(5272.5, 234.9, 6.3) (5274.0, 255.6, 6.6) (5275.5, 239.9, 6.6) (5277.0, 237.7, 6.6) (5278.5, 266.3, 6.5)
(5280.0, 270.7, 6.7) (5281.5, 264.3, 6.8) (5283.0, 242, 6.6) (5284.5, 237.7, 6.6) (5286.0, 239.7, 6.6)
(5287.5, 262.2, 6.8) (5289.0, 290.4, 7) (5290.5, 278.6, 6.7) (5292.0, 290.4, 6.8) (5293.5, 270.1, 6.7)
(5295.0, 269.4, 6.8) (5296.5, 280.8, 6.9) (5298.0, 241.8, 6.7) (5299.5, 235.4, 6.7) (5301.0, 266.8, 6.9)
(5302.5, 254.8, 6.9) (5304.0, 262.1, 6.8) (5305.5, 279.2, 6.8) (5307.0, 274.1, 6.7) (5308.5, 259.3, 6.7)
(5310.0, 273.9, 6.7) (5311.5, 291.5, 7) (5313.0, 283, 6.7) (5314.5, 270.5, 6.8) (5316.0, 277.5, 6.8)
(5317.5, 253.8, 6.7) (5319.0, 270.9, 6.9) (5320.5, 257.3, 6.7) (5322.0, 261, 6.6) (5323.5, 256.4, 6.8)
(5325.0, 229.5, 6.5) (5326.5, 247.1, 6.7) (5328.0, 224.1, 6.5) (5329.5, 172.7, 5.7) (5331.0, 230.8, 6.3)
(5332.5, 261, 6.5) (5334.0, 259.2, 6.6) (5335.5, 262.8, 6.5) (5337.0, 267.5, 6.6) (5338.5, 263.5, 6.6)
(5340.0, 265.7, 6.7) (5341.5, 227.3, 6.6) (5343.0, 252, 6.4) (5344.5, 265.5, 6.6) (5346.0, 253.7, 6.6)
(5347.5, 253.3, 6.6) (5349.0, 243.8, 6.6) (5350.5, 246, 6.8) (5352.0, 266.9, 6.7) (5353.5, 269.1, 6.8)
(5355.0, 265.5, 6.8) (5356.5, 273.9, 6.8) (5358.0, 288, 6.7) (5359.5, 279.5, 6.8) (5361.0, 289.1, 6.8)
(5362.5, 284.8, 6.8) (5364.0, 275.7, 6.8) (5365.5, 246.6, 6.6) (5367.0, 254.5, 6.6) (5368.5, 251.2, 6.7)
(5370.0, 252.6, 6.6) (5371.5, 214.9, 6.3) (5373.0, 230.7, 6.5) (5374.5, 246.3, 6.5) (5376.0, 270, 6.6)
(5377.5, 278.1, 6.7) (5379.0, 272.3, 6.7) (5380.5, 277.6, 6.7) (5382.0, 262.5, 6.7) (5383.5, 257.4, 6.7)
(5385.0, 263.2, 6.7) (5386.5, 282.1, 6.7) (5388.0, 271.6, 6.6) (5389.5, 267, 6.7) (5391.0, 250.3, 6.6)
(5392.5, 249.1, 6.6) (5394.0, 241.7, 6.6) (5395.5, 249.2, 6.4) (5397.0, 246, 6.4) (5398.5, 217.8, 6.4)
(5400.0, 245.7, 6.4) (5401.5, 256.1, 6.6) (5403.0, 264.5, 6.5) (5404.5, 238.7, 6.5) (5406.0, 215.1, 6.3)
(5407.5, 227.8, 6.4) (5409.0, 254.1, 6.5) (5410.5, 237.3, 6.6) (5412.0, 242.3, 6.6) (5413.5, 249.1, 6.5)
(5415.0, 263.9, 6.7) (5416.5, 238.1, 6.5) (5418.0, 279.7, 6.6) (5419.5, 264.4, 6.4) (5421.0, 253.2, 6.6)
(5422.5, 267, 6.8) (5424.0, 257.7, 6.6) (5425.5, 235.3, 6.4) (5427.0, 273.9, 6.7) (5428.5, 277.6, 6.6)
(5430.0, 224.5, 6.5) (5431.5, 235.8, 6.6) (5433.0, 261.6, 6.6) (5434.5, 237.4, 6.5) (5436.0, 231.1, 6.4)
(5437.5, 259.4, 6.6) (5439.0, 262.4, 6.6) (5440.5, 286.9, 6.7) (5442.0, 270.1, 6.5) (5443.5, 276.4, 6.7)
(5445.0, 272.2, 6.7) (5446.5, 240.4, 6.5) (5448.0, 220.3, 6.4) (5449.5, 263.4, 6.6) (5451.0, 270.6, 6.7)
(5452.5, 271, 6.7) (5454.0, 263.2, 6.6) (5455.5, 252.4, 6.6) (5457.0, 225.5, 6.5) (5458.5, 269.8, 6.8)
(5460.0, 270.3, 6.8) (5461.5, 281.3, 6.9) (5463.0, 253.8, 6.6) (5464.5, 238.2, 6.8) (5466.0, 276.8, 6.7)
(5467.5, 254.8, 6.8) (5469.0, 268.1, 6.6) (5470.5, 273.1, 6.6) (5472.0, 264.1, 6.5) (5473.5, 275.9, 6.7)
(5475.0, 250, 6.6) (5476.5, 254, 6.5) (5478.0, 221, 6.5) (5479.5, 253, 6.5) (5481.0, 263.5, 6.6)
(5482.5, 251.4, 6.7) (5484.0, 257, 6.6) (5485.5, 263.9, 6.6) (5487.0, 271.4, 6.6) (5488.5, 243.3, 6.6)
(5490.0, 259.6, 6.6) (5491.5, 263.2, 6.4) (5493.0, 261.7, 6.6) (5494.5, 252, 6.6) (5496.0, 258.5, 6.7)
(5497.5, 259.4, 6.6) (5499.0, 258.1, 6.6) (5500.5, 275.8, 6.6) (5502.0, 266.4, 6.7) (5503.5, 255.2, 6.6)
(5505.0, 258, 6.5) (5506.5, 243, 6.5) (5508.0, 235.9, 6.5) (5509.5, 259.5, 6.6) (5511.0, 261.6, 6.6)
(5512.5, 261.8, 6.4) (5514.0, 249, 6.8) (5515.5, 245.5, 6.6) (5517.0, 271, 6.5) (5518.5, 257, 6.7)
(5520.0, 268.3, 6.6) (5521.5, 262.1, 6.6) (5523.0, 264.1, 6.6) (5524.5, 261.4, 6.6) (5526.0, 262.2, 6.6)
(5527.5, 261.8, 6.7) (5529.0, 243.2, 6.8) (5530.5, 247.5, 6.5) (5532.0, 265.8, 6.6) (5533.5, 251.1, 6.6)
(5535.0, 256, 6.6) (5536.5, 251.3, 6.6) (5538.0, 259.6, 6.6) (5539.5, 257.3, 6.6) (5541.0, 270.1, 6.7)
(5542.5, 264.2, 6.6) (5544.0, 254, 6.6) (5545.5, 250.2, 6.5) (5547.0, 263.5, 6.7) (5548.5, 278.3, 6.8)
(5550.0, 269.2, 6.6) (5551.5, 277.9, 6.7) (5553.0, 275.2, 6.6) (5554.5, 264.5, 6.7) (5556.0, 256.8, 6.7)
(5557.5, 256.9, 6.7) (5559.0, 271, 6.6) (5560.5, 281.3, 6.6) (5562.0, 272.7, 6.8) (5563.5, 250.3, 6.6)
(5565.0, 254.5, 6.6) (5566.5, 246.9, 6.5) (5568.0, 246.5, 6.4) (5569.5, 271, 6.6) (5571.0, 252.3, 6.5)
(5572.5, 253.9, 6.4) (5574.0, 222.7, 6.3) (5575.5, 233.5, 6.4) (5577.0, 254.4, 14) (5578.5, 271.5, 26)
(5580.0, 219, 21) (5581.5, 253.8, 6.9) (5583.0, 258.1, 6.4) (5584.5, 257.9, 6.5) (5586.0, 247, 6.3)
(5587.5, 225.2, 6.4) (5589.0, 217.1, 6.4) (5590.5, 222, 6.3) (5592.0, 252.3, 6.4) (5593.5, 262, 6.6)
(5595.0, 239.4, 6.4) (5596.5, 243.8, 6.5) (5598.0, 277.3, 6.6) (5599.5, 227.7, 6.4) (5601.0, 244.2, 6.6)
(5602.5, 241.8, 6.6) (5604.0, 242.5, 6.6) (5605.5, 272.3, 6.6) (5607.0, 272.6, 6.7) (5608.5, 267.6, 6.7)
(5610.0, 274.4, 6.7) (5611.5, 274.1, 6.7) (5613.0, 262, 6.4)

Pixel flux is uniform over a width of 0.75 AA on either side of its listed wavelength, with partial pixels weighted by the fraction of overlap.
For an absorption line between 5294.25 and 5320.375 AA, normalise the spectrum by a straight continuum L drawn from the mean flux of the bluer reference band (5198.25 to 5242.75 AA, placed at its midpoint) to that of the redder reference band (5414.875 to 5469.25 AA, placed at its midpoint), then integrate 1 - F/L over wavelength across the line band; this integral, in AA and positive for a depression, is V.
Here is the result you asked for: -1.7 AA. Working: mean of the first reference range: 247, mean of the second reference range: 258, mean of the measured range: 267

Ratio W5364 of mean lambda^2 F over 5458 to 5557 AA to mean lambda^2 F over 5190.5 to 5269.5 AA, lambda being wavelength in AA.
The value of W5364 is 1.18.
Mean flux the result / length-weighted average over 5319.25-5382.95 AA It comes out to 256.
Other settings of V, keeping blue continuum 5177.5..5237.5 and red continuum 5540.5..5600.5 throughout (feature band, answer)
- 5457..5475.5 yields -1.1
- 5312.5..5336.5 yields -1.1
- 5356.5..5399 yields -3.0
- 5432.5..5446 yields -0.8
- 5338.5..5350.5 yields -0.5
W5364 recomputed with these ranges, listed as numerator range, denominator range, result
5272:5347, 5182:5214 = 1.21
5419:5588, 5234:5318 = 1.10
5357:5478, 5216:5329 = 1.07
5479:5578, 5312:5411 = 1.08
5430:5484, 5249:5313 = 1.09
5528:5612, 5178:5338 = 1.16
